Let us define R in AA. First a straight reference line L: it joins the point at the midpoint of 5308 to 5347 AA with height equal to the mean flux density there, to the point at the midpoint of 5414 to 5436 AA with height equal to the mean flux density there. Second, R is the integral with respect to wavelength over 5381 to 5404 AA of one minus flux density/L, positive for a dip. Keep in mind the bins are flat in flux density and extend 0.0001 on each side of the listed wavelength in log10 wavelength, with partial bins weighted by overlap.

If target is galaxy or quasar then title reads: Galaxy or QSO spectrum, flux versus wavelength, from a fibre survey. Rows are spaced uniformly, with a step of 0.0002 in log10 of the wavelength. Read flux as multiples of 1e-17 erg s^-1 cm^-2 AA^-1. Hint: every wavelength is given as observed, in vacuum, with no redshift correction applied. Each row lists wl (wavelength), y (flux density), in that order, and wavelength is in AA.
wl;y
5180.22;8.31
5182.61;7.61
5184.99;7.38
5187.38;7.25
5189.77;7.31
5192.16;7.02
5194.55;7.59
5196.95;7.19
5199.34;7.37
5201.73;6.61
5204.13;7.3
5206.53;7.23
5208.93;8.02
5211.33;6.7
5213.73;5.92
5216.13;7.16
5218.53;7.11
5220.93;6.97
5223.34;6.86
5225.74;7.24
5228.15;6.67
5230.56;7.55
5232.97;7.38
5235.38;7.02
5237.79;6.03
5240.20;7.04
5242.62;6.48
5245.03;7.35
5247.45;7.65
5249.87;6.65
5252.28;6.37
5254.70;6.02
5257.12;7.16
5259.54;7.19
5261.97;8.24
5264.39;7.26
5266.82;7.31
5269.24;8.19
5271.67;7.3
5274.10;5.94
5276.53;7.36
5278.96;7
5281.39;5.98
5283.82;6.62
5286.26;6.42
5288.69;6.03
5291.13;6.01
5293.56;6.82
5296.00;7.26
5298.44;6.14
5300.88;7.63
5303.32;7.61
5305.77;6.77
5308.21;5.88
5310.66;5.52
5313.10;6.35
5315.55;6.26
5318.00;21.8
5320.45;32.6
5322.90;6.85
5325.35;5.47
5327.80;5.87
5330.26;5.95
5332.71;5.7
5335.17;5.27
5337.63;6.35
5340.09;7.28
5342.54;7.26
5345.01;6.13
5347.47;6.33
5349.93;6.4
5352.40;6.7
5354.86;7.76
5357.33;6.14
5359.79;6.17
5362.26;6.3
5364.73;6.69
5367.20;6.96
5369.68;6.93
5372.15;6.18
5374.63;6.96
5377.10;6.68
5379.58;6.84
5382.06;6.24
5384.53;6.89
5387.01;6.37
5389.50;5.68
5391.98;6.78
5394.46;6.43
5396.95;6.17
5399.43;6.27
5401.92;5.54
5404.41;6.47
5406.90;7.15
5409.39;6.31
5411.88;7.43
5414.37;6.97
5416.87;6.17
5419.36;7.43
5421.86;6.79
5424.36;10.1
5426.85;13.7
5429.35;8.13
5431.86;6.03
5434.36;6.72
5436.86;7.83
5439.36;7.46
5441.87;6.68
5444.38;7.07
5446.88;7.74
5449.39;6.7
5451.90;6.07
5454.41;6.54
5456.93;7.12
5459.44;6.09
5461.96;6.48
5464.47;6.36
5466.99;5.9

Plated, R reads 5.6 AA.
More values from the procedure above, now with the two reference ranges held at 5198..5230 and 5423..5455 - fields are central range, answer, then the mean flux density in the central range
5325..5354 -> 4.6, 6.27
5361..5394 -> 4.3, 6.57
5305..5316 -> 1.8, 6.12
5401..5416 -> 2.0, 6.66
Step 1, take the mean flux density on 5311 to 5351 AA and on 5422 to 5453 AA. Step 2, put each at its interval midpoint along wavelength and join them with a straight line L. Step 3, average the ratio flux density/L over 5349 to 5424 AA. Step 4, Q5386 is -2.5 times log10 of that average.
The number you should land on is 0.24 mag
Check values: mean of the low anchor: 8.8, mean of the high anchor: 7.82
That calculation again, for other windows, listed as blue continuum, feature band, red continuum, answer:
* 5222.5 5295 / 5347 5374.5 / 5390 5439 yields 0.08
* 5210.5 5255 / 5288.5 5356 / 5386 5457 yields -0.14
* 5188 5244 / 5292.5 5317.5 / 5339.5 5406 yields -0.05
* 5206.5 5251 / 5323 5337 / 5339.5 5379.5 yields 0.17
